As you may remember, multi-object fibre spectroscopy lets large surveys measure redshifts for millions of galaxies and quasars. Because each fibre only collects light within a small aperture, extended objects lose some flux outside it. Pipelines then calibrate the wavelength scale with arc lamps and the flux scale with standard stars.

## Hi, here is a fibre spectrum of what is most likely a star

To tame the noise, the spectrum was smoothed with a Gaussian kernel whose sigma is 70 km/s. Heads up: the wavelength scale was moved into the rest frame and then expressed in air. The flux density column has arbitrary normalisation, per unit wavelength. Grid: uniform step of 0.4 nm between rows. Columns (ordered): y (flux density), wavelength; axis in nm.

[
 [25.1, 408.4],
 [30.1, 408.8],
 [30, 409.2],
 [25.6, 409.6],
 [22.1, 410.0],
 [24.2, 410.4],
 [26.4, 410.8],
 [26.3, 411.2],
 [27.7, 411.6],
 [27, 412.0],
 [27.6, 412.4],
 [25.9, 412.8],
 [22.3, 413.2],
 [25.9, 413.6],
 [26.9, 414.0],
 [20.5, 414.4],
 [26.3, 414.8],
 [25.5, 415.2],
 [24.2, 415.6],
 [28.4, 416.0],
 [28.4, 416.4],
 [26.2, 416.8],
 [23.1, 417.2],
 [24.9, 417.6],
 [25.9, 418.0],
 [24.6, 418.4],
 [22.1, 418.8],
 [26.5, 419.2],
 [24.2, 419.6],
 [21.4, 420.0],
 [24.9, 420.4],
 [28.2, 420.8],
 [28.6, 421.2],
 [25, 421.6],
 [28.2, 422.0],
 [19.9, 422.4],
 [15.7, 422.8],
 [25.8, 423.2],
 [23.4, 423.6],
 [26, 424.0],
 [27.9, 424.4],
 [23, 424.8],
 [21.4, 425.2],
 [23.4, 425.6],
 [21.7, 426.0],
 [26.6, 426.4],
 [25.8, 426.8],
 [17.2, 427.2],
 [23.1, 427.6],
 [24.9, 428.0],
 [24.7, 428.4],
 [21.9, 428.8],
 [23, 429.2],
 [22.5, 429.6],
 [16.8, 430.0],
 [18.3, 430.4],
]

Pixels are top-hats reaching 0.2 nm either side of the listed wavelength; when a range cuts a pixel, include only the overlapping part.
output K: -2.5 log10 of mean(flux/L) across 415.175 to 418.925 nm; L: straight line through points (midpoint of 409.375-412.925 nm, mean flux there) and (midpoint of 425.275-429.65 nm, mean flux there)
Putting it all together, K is -0.02 mag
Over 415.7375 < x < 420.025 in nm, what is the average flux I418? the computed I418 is 25.2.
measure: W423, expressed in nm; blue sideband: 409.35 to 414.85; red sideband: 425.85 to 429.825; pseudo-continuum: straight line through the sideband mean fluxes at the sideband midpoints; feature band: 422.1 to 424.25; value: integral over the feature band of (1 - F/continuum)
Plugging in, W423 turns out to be 0.11 nm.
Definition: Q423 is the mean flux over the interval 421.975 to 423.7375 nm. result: 22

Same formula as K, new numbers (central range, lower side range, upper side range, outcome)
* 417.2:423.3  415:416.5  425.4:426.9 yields 0.053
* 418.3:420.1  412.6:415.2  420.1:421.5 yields 0.102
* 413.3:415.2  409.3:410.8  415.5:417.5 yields 0.034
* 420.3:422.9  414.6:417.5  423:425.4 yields 0.016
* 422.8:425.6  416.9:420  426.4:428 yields -0.020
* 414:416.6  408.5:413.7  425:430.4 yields -0.018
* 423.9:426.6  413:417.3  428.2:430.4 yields -0.077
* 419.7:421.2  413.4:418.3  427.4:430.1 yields -0.036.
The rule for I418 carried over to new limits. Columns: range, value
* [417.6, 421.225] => 25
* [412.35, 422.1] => 25.4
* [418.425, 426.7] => 24.2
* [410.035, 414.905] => 25.5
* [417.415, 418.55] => 25.2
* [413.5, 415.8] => 24.8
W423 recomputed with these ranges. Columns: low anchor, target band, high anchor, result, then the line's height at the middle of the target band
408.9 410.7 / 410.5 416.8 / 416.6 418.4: -0.14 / 25.4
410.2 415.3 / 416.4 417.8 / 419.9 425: -0.01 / 25.1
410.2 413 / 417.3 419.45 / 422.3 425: -0.01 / 24.6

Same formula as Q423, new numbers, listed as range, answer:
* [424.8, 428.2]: 23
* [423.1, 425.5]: 24.5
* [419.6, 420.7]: 23.8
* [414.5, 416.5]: 26.2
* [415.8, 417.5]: 26.4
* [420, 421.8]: 26.1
